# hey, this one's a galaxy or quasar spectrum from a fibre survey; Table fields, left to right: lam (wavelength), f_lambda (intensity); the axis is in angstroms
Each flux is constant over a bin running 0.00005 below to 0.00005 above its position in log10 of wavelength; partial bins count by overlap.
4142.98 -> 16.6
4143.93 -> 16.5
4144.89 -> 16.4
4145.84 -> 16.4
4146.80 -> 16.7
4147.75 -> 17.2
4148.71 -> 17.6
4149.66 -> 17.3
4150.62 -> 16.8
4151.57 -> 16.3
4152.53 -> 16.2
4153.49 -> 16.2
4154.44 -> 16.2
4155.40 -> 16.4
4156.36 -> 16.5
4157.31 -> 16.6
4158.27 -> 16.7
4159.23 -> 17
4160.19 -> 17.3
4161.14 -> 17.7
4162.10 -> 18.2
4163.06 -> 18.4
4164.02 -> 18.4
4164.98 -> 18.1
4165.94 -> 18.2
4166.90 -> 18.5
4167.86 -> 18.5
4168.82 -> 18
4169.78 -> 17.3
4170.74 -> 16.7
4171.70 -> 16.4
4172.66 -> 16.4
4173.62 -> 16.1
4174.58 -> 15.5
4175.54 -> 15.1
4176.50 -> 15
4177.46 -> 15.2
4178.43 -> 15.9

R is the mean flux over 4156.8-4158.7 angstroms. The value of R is 16.7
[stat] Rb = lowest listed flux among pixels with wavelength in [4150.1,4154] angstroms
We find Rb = 16.2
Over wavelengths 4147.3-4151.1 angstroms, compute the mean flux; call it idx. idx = 17.2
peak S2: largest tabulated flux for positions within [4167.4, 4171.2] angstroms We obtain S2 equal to 18.5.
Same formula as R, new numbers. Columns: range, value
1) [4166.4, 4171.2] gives 17.8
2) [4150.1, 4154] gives 16.4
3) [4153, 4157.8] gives 16.4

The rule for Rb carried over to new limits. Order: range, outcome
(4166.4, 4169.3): 18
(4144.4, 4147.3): 16.4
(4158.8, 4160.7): 17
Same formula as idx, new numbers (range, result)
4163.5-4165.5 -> 18.2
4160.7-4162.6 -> 17.9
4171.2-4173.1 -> 16.4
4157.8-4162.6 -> 17.4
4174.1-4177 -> 15.2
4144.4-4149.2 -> 16.9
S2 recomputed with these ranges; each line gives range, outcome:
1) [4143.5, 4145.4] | 16.5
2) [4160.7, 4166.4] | 18.4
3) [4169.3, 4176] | 17.3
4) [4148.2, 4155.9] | 17.6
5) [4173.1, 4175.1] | 16.1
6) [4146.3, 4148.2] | 17.2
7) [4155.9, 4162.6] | 18.2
